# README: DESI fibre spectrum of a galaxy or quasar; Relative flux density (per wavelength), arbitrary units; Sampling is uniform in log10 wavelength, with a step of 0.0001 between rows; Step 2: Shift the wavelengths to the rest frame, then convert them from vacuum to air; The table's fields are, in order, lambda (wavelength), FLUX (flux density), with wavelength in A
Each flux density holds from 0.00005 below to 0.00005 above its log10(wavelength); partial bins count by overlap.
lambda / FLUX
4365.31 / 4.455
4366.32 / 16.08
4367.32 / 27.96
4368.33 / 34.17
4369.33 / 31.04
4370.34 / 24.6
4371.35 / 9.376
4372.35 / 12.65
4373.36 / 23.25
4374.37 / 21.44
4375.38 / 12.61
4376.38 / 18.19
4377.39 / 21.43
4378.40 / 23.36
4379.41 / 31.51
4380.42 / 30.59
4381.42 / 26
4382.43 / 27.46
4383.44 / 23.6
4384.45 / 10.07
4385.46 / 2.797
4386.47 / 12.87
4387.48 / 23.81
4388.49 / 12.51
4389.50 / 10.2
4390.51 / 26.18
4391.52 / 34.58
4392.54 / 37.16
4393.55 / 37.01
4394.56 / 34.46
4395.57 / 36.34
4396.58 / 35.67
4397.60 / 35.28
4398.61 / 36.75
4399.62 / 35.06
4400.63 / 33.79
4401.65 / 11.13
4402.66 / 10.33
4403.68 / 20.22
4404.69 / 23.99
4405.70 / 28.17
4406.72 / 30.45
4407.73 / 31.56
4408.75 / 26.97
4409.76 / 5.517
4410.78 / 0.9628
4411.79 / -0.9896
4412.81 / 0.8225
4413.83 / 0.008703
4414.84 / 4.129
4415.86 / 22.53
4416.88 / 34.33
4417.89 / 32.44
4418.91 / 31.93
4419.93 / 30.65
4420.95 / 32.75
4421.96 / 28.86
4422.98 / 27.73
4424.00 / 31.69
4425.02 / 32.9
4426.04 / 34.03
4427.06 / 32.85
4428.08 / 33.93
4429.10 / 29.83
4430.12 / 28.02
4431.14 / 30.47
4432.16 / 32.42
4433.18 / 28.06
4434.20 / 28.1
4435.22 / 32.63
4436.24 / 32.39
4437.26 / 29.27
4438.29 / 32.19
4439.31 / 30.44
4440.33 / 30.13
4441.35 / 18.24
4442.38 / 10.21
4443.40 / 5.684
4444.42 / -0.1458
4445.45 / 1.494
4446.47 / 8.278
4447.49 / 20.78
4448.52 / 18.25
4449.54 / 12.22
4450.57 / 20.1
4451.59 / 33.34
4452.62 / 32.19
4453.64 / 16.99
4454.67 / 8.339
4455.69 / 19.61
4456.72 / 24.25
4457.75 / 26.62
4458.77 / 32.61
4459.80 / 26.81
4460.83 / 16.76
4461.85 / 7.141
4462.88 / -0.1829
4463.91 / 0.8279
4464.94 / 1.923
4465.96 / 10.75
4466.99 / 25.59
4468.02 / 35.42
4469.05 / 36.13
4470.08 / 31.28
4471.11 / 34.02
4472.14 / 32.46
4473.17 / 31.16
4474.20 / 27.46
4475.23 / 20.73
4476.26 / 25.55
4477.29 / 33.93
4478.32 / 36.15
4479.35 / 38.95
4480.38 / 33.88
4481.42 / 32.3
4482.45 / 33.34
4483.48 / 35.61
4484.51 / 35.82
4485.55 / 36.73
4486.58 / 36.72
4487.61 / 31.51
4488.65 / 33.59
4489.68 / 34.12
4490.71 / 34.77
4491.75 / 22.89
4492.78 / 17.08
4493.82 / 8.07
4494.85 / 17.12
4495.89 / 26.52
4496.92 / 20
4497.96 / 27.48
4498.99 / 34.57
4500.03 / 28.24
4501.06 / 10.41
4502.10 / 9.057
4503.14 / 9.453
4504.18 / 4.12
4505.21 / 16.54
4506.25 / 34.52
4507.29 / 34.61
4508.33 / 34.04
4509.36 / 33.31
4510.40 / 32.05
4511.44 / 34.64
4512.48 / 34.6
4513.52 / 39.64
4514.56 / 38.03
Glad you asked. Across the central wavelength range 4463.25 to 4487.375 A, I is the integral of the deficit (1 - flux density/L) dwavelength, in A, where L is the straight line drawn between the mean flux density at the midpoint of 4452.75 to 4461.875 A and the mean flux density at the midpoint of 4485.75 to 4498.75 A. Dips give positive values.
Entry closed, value -4.88 A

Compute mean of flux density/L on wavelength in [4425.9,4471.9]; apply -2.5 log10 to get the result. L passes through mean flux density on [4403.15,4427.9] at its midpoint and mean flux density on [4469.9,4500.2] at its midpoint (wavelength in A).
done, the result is 0.17 mag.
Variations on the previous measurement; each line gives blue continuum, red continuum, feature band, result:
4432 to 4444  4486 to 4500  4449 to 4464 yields 0.332 mag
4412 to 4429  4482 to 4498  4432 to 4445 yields 0.113 mag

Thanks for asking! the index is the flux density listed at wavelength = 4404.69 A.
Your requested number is 23.99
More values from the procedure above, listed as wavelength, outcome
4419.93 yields 30.65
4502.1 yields 9.057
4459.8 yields 26.81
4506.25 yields 34.52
